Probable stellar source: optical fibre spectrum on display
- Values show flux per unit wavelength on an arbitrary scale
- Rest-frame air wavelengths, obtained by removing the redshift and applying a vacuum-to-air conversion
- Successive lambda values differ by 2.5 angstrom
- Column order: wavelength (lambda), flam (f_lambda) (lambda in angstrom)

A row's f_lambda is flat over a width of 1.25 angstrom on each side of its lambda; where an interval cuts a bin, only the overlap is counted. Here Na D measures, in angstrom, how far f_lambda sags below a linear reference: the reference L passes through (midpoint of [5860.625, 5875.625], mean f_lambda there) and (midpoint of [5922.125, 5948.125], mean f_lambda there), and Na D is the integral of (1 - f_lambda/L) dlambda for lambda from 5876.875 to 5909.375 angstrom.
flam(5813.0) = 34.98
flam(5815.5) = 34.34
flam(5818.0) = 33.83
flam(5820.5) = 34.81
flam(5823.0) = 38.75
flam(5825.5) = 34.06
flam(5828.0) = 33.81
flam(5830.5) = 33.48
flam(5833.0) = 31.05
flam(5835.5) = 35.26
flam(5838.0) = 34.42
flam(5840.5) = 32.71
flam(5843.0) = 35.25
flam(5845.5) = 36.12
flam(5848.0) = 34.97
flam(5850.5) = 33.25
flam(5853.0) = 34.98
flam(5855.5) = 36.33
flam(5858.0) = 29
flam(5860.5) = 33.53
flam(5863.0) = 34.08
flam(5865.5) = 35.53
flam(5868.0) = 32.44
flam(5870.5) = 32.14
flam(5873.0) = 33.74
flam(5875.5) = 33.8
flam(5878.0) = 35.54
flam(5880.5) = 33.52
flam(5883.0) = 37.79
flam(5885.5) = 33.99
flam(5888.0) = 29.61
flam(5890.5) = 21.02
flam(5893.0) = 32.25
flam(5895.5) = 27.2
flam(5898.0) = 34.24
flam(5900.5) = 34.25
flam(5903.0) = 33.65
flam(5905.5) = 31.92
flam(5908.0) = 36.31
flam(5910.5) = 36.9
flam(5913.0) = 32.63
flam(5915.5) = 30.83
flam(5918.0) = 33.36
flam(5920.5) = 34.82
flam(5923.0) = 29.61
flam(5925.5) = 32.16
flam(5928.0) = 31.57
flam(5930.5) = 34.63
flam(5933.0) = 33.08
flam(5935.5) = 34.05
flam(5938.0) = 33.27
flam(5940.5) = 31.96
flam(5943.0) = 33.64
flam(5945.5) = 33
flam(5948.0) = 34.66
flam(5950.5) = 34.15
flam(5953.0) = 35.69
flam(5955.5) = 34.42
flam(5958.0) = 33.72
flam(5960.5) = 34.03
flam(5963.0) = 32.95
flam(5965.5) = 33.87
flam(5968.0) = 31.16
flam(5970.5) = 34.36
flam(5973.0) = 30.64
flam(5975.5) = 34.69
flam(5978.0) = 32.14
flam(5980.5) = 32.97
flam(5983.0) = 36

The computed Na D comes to 0.9 angstrom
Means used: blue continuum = 33.6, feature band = 32.4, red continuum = 32.8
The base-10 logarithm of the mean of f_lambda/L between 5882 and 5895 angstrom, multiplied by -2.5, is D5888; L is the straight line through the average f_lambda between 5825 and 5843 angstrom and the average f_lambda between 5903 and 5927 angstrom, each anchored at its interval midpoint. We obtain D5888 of 0.09 mag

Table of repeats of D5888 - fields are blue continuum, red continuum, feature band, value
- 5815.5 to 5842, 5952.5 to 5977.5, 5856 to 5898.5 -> 0.052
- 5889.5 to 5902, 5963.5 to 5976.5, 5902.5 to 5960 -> -0.070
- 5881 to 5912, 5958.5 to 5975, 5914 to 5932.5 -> 0.006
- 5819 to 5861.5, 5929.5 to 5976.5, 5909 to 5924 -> 0.021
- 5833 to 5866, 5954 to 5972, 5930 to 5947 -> 0.009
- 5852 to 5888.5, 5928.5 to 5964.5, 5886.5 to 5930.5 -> 0.059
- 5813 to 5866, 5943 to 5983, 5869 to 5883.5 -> -0.005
